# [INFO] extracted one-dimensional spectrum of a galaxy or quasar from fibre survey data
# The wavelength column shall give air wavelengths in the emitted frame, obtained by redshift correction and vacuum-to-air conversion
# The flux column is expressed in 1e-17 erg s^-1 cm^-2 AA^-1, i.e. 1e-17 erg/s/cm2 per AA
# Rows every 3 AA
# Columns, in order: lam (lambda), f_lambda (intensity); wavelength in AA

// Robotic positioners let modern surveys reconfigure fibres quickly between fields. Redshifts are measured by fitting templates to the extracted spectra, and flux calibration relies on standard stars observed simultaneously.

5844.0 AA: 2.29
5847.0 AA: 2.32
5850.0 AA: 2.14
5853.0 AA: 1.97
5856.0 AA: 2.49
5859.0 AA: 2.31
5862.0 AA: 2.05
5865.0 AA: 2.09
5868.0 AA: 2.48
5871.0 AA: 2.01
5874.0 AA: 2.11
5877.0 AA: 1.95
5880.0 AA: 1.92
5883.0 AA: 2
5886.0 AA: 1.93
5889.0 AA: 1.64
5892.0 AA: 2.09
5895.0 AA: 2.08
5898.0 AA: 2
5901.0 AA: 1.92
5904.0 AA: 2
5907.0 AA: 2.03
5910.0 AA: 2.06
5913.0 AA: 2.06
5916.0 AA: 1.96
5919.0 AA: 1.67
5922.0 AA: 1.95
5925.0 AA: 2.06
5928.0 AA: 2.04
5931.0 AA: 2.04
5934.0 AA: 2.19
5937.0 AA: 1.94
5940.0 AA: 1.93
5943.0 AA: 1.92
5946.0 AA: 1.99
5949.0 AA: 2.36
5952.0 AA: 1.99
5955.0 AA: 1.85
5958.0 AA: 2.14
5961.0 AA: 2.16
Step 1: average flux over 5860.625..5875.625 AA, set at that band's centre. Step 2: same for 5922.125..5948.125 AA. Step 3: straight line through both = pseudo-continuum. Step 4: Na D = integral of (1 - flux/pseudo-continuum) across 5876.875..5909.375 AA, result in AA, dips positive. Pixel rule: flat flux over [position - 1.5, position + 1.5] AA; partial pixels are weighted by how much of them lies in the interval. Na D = 2.1 AA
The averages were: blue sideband 2.15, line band 1.96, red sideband 2.02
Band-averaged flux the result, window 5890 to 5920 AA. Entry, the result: 1.99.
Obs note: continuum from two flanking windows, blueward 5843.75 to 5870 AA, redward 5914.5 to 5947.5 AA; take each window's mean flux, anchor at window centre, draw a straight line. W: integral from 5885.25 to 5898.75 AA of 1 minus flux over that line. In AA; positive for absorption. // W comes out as 1.0 AA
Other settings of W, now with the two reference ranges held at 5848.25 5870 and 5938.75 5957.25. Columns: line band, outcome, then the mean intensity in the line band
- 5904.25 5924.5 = 1.2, 1.96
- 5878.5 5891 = 1.6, 1.88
